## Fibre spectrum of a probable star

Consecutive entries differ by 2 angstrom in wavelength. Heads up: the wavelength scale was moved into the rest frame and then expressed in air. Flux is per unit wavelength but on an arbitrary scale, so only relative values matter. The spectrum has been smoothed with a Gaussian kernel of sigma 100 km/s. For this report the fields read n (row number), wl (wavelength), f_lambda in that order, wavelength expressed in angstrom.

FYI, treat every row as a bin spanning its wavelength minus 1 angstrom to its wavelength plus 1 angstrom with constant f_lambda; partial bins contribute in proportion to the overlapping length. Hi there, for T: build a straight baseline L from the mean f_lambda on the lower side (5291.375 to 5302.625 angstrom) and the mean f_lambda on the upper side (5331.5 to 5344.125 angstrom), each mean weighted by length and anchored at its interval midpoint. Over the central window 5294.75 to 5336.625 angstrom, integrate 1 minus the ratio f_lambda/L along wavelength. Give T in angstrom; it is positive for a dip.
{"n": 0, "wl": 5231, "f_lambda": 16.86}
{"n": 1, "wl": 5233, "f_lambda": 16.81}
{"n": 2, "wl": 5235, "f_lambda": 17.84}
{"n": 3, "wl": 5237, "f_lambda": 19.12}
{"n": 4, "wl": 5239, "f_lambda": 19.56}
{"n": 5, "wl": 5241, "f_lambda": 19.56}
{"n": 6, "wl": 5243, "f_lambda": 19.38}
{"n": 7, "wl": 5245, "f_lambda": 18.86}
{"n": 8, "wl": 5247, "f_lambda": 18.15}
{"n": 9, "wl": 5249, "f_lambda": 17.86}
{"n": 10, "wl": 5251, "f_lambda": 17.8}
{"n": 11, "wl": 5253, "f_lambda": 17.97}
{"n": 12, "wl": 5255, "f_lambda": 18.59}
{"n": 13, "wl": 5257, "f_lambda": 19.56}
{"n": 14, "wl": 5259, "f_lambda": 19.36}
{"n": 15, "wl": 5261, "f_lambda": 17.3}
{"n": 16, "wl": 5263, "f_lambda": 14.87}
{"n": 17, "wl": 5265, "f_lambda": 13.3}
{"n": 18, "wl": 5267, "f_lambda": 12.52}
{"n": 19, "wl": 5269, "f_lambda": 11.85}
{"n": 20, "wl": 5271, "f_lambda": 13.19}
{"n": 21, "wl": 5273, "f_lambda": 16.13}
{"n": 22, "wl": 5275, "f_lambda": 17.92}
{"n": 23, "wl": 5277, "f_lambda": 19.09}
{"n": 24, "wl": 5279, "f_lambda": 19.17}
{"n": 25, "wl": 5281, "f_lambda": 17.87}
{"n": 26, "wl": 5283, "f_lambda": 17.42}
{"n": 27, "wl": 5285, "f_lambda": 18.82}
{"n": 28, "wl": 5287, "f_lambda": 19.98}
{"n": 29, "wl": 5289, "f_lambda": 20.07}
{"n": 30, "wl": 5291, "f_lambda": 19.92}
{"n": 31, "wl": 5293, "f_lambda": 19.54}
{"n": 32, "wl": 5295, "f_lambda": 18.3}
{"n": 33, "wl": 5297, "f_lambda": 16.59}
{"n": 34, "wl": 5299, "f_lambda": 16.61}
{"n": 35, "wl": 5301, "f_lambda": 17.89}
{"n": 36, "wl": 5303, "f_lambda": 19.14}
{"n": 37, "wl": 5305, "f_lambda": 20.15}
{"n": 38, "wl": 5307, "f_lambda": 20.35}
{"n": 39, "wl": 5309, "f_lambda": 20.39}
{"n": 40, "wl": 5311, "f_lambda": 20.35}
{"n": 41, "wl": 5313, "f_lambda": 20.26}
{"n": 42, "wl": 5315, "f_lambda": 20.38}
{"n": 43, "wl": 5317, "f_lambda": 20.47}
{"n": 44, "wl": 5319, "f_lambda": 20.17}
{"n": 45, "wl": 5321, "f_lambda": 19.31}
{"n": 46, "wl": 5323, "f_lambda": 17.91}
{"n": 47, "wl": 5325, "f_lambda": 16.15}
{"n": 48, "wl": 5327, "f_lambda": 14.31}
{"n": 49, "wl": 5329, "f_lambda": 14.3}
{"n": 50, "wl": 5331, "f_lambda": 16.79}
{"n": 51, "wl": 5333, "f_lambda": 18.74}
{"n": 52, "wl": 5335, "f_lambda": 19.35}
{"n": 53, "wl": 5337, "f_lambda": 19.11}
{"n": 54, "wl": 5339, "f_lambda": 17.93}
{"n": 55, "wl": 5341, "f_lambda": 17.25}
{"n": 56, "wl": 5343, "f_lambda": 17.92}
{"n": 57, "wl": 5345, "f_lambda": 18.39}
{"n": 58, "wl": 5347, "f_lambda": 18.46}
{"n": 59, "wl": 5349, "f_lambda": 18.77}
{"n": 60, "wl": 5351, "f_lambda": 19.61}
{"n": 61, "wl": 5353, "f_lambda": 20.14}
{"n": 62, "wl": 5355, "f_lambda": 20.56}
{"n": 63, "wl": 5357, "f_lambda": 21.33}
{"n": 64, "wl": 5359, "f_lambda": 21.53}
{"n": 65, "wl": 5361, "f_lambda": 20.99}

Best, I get -0.8 angstrom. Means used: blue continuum 18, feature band 18.5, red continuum 18.3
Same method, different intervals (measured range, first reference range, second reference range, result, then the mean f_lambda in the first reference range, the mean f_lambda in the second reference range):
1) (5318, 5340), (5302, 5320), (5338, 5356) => 2.1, 20.2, 18.8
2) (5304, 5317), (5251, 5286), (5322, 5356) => -2.1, 16.8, 18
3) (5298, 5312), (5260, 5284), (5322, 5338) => -2.3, 15.9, 17.1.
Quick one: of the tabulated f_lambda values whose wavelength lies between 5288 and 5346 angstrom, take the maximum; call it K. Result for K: 20.47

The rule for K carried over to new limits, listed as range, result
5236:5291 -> 20.07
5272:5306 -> 20.15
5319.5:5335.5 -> 19.35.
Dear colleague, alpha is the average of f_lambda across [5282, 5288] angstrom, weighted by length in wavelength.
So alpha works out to 18.7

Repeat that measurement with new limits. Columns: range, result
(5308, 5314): 20.3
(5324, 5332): 15.4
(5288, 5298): 18.9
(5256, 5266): 16.9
